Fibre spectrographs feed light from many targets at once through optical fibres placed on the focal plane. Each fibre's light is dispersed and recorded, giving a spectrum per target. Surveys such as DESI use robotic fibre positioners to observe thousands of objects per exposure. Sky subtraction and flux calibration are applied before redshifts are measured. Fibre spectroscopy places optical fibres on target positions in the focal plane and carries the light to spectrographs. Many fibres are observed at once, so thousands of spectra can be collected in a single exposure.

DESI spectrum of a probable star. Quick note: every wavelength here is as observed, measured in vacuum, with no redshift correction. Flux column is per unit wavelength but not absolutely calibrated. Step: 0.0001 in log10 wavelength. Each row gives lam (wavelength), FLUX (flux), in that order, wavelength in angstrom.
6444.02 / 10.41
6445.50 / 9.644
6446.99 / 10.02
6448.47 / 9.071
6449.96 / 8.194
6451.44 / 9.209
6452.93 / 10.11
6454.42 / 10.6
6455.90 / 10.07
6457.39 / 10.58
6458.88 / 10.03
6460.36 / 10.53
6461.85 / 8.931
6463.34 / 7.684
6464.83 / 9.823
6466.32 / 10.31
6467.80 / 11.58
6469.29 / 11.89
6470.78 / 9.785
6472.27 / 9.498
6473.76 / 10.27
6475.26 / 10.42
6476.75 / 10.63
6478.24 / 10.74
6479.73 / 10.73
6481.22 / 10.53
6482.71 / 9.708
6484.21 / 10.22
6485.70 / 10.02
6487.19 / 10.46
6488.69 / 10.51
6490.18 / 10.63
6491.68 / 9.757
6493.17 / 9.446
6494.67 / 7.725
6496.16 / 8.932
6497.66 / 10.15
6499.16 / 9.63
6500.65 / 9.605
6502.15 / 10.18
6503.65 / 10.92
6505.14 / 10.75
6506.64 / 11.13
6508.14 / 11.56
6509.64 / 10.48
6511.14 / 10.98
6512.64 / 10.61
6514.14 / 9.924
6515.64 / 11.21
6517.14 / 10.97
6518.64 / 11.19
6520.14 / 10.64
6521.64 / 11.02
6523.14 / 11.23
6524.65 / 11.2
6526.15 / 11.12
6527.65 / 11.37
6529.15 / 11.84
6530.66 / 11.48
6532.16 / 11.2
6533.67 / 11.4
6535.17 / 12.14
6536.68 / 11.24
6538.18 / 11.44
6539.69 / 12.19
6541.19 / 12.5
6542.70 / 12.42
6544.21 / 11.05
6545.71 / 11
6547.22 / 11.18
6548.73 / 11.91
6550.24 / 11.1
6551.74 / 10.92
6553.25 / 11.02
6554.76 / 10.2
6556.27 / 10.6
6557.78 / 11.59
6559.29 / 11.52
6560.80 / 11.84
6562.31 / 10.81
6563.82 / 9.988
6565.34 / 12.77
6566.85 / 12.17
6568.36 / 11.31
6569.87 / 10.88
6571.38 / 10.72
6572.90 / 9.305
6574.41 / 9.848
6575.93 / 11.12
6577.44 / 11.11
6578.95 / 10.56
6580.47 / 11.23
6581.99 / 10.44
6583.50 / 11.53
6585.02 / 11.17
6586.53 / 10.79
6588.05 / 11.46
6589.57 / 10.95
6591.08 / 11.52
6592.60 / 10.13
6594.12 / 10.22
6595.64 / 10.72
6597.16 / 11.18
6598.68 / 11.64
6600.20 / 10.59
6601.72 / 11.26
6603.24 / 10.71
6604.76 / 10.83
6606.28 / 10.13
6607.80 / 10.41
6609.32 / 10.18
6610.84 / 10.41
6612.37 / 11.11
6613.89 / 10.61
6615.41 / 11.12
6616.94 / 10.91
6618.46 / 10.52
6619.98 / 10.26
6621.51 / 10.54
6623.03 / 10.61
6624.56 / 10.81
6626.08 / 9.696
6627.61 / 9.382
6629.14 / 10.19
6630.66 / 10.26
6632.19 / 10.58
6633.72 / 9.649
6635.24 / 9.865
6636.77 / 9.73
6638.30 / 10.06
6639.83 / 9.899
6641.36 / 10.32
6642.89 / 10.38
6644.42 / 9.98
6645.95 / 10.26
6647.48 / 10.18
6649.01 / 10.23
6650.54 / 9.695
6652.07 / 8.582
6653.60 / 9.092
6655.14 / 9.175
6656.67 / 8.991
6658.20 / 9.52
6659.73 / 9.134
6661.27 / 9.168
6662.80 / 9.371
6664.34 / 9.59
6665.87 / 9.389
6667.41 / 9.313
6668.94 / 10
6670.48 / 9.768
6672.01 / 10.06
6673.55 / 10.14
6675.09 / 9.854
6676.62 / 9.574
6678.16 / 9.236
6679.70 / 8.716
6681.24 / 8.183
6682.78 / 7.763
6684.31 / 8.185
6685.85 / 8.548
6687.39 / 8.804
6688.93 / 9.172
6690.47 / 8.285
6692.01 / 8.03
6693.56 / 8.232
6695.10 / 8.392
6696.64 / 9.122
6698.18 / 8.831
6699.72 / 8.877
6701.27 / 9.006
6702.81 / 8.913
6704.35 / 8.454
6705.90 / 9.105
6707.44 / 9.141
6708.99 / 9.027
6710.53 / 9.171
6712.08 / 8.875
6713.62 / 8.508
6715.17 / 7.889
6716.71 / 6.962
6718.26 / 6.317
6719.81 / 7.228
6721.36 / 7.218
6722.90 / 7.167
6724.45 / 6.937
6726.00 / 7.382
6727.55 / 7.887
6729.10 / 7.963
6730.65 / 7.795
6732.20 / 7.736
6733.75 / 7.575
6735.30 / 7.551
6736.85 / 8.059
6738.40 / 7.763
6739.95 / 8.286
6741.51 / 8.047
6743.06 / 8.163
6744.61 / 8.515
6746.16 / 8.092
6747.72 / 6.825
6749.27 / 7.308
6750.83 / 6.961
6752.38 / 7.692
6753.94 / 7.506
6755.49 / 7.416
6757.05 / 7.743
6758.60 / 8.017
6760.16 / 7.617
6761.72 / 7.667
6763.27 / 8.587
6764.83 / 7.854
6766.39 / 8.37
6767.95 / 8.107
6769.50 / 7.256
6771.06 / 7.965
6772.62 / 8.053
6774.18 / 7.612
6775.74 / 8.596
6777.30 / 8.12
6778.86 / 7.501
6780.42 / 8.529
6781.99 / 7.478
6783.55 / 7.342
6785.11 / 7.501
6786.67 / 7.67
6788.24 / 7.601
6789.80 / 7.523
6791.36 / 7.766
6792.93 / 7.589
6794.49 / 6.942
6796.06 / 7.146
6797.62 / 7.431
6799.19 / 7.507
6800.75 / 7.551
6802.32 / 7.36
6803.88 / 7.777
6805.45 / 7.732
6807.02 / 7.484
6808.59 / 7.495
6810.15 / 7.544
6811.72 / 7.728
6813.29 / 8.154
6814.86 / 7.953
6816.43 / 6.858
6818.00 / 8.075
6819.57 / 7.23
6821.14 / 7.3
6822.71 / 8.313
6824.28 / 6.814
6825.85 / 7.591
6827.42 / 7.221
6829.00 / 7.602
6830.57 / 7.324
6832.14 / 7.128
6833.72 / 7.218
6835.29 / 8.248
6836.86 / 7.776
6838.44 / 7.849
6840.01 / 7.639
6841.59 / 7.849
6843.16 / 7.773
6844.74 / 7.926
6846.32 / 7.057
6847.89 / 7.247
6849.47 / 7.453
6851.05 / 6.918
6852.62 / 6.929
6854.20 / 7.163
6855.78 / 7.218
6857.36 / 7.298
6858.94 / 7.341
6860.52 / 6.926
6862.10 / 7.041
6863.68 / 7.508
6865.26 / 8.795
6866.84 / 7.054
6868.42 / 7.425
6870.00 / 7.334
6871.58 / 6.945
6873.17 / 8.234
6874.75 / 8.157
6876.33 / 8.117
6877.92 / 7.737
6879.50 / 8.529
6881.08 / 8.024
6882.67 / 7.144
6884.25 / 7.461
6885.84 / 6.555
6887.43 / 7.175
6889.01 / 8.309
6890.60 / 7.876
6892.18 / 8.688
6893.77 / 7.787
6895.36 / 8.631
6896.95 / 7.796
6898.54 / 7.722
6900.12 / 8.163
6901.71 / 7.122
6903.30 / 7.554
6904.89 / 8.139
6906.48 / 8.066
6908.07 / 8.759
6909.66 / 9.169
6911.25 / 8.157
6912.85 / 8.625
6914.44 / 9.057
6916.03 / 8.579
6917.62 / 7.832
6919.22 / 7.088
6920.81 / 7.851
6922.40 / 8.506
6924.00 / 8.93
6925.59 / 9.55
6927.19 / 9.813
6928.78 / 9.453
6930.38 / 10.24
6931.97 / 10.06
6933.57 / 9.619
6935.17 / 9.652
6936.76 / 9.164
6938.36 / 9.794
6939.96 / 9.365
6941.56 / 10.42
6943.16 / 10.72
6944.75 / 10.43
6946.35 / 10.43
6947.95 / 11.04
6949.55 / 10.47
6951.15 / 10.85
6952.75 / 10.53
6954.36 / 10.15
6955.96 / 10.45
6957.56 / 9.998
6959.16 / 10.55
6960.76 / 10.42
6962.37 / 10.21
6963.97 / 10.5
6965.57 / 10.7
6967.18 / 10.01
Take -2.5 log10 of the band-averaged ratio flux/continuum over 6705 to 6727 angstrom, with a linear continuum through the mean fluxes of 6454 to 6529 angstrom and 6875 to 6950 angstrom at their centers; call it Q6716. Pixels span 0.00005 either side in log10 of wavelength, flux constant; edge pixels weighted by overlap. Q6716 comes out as 0.20 mag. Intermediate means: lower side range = 10.4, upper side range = 8.7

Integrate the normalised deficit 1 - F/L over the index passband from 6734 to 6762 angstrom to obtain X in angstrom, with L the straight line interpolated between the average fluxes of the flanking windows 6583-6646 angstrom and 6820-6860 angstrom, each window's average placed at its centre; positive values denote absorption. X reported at 3.1 angstrom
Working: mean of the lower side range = 10.5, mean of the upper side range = 7.44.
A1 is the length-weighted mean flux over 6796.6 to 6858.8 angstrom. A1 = 7.5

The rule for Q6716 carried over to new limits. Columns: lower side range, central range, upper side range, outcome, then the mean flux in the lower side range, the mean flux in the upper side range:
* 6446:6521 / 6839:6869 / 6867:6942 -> 0.161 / 10.2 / 8.37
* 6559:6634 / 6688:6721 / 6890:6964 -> 0.212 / 10.8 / 9.23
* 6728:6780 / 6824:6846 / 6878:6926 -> 0.055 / 7.83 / 8.08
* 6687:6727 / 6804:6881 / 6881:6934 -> 0.104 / 8.26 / 8.33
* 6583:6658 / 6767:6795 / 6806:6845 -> 0.062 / 10.4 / 7.6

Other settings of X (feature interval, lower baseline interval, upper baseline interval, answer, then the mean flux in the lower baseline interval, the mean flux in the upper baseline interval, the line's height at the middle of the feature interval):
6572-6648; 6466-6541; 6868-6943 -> -3.4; 10.7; 8.42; 10.1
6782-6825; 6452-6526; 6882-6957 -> 8.2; 10.3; 8.92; 9.3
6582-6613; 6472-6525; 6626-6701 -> -3.4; 10.4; 9.37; 9.77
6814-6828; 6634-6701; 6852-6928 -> 1.4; 9.29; 7.92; 8.34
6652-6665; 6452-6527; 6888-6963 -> 0.9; 10.3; 9.18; 9.89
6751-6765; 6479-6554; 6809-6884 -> 1.1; 10.8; 7.55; 8.42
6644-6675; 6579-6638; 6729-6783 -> 0.2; 10.6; 7.83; 9.65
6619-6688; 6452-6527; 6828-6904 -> -3.6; 10.3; 7.6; 9.14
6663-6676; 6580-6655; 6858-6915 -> 0.2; 10.4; 7.86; 9.94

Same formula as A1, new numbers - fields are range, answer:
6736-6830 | 7.69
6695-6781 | 7.98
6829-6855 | 7.47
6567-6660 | 10.4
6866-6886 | 7.63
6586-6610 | 10.8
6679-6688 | 8.36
